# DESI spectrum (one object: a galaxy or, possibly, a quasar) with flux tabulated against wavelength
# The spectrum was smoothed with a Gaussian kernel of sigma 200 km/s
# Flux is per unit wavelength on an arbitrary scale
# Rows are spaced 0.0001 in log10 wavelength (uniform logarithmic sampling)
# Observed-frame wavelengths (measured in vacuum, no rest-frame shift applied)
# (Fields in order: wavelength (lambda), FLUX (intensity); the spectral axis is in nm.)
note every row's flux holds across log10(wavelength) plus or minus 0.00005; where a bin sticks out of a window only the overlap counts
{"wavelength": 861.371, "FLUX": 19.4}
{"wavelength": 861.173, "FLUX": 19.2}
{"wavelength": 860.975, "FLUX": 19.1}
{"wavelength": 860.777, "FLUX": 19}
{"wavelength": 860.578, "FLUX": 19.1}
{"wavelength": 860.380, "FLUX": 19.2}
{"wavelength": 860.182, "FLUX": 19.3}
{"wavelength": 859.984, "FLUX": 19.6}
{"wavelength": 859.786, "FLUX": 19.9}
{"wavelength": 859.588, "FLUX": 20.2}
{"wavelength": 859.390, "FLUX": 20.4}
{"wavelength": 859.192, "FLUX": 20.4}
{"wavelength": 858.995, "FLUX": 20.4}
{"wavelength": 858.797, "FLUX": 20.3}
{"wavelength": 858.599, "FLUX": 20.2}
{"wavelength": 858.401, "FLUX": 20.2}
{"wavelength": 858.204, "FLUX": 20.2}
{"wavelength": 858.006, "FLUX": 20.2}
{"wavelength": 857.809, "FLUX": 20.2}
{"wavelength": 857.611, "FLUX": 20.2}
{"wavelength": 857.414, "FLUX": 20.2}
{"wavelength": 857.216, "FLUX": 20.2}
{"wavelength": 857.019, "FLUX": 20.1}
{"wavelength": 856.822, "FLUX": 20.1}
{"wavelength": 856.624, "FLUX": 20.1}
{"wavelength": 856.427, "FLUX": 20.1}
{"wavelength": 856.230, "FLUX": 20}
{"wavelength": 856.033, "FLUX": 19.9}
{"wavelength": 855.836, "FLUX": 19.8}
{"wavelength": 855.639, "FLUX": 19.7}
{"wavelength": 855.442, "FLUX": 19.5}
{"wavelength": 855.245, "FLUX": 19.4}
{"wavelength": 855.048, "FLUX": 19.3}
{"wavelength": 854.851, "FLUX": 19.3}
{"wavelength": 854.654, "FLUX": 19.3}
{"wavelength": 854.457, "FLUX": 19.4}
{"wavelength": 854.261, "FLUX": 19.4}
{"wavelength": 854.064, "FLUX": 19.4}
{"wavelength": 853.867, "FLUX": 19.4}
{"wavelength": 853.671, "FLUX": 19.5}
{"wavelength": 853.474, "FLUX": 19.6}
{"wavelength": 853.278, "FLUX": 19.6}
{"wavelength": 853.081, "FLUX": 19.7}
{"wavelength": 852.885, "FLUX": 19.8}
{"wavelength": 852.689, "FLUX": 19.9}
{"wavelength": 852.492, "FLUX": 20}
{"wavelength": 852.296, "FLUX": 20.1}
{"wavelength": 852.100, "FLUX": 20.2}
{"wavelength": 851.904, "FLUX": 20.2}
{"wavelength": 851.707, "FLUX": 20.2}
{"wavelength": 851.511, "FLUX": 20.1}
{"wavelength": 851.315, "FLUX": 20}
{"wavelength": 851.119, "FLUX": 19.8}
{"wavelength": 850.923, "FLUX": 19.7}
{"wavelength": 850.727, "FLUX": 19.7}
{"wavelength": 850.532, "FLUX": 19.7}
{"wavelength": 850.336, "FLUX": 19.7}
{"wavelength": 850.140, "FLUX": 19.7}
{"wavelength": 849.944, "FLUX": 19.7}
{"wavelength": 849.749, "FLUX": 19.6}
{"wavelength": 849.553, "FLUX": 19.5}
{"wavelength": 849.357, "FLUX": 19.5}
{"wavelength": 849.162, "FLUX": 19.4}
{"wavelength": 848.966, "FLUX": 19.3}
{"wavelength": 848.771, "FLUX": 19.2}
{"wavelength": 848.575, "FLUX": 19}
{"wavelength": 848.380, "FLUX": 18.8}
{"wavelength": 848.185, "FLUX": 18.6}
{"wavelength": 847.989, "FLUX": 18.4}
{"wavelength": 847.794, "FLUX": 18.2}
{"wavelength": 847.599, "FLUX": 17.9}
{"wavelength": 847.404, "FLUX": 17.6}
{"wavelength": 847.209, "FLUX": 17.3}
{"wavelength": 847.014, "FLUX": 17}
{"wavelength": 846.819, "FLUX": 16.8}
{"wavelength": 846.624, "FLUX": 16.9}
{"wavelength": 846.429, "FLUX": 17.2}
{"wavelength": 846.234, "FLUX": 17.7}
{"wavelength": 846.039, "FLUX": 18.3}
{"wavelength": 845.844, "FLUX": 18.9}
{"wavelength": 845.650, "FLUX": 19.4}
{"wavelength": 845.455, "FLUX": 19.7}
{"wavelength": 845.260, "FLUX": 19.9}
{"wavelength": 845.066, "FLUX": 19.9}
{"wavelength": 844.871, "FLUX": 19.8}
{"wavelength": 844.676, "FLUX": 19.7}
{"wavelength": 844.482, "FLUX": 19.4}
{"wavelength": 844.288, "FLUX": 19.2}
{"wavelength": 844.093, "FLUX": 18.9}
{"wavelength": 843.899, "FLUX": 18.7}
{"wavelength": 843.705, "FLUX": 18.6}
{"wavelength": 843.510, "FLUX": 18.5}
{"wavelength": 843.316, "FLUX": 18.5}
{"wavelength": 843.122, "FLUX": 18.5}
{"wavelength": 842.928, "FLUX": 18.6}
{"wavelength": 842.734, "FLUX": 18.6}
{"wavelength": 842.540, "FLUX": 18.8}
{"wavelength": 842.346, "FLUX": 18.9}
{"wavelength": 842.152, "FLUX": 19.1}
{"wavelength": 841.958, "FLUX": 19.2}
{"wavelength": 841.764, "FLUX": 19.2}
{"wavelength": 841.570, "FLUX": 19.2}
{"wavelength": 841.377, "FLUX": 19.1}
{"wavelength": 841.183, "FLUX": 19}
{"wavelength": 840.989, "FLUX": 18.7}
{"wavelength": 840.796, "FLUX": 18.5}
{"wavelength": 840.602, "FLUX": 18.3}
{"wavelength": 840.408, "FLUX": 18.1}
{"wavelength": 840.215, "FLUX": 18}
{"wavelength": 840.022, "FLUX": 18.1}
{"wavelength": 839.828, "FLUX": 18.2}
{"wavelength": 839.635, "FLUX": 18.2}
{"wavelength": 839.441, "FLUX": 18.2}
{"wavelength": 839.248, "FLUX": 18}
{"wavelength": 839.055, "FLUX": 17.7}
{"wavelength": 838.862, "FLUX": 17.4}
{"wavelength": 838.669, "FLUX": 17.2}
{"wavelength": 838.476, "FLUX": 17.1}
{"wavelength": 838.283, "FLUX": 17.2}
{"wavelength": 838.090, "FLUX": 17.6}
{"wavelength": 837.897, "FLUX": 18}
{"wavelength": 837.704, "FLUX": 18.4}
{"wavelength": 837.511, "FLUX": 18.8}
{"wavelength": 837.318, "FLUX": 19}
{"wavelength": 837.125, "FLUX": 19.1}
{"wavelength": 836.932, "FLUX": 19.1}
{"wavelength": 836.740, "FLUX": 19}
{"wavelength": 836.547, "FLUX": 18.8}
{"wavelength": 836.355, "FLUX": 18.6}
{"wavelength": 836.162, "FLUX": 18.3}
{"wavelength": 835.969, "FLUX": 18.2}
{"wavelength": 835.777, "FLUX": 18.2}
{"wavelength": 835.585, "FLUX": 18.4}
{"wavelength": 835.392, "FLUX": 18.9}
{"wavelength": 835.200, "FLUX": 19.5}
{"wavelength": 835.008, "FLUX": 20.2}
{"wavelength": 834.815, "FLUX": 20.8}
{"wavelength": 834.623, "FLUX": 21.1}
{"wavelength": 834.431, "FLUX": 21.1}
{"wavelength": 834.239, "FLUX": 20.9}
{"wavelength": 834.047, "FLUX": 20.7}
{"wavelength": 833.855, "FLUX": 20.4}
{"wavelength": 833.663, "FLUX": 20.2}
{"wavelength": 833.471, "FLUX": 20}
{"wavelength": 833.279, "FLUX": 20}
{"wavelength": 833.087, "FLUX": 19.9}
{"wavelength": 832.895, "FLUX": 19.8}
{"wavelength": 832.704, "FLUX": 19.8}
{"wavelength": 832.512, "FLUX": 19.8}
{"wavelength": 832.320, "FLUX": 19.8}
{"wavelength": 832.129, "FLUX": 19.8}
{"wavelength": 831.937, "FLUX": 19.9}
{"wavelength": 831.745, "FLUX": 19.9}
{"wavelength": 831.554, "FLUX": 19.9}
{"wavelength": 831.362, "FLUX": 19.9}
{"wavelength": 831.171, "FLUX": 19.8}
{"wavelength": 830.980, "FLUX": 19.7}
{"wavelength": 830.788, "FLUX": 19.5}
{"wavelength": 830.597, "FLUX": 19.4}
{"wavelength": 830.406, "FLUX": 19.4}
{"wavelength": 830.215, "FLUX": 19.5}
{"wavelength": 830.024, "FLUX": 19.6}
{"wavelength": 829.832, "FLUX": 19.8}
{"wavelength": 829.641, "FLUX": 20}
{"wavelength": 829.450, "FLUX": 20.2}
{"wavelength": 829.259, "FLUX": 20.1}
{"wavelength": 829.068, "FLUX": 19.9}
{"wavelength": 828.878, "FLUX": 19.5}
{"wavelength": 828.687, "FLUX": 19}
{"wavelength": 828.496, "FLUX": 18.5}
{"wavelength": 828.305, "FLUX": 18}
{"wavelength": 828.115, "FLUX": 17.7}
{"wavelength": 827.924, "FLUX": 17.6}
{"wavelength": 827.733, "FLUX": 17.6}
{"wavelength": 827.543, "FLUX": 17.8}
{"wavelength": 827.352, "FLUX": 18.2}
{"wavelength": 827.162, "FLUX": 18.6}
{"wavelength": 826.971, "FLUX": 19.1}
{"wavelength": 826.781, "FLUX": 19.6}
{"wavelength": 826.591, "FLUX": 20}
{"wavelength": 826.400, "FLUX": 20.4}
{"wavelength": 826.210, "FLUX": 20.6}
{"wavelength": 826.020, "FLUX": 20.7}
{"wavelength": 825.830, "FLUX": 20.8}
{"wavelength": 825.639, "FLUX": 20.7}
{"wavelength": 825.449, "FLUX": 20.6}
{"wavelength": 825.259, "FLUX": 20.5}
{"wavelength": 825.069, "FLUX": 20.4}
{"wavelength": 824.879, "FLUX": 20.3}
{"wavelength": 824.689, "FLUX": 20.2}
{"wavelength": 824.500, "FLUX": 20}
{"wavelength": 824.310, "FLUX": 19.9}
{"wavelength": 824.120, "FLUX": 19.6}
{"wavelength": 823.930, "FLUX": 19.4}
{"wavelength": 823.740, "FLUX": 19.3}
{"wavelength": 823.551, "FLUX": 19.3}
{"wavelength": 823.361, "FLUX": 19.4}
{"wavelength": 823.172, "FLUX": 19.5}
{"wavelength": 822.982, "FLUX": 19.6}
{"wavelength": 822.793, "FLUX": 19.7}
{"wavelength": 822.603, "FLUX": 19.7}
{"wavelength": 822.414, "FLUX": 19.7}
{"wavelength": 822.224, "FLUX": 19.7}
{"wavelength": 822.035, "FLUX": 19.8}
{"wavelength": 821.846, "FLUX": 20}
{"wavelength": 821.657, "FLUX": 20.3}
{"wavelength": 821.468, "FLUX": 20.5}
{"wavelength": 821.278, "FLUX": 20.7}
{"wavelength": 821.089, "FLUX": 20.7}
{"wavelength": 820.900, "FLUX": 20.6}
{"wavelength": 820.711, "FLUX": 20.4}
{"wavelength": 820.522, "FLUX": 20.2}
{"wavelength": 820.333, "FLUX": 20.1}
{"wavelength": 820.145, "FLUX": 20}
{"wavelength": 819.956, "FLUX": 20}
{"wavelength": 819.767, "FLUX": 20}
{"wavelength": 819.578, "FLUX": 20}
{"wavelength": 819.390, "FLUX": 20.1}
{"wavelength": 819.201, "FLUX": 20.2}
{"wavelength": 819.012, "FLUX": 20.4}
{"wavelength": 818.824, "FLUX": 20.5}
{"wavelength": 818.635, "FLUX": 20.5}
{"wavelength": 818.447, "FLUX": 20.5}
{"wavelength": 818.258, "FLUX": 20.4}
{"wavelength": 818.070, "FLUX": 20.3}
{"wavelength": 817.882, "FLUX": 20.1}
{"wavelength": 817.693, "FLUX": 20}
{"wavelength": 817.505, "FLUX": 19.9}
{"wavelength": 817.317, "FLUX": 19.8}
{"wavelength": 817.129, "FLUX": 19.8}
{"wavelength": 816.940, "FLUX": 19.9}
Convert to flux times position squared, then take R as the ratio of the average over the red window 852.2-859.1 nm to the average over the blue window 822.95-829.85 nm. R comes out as 1.1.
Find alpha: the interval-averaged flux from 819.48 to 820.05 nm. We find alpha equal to 20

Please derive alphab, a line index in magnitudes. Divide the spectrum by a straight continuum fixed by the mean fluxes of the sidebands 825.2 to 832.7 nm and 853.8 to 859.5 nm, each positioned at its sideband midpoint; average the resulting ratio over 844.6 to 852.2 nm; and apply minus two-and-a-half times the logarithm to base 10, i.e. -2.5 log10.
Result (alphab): 0.04 mag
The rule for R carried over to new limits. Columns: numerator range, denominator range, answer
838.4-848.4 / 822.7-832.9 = 0.98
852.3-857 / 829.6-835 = 1.04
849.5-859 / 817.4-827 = 1.07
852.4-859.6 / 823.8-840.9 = 1.09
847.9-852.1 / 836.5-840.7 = 1.11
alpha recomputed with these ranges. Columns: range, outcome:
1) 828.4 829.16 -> 19.2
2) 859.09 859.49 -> 20.4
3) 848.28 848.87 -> 19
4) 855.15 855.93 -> 19.6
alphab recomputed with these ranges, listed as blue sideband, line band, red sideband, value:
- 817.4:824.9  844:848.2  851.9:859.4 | 0.082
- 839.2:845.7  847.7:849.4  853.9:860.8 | 0.019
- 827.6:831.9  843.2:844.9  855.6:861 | 0.035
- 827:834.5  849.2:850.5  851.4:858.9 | 0.010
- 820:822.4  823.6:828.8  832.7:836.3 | 0.034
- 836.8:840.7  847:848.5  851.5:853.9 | 0.069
